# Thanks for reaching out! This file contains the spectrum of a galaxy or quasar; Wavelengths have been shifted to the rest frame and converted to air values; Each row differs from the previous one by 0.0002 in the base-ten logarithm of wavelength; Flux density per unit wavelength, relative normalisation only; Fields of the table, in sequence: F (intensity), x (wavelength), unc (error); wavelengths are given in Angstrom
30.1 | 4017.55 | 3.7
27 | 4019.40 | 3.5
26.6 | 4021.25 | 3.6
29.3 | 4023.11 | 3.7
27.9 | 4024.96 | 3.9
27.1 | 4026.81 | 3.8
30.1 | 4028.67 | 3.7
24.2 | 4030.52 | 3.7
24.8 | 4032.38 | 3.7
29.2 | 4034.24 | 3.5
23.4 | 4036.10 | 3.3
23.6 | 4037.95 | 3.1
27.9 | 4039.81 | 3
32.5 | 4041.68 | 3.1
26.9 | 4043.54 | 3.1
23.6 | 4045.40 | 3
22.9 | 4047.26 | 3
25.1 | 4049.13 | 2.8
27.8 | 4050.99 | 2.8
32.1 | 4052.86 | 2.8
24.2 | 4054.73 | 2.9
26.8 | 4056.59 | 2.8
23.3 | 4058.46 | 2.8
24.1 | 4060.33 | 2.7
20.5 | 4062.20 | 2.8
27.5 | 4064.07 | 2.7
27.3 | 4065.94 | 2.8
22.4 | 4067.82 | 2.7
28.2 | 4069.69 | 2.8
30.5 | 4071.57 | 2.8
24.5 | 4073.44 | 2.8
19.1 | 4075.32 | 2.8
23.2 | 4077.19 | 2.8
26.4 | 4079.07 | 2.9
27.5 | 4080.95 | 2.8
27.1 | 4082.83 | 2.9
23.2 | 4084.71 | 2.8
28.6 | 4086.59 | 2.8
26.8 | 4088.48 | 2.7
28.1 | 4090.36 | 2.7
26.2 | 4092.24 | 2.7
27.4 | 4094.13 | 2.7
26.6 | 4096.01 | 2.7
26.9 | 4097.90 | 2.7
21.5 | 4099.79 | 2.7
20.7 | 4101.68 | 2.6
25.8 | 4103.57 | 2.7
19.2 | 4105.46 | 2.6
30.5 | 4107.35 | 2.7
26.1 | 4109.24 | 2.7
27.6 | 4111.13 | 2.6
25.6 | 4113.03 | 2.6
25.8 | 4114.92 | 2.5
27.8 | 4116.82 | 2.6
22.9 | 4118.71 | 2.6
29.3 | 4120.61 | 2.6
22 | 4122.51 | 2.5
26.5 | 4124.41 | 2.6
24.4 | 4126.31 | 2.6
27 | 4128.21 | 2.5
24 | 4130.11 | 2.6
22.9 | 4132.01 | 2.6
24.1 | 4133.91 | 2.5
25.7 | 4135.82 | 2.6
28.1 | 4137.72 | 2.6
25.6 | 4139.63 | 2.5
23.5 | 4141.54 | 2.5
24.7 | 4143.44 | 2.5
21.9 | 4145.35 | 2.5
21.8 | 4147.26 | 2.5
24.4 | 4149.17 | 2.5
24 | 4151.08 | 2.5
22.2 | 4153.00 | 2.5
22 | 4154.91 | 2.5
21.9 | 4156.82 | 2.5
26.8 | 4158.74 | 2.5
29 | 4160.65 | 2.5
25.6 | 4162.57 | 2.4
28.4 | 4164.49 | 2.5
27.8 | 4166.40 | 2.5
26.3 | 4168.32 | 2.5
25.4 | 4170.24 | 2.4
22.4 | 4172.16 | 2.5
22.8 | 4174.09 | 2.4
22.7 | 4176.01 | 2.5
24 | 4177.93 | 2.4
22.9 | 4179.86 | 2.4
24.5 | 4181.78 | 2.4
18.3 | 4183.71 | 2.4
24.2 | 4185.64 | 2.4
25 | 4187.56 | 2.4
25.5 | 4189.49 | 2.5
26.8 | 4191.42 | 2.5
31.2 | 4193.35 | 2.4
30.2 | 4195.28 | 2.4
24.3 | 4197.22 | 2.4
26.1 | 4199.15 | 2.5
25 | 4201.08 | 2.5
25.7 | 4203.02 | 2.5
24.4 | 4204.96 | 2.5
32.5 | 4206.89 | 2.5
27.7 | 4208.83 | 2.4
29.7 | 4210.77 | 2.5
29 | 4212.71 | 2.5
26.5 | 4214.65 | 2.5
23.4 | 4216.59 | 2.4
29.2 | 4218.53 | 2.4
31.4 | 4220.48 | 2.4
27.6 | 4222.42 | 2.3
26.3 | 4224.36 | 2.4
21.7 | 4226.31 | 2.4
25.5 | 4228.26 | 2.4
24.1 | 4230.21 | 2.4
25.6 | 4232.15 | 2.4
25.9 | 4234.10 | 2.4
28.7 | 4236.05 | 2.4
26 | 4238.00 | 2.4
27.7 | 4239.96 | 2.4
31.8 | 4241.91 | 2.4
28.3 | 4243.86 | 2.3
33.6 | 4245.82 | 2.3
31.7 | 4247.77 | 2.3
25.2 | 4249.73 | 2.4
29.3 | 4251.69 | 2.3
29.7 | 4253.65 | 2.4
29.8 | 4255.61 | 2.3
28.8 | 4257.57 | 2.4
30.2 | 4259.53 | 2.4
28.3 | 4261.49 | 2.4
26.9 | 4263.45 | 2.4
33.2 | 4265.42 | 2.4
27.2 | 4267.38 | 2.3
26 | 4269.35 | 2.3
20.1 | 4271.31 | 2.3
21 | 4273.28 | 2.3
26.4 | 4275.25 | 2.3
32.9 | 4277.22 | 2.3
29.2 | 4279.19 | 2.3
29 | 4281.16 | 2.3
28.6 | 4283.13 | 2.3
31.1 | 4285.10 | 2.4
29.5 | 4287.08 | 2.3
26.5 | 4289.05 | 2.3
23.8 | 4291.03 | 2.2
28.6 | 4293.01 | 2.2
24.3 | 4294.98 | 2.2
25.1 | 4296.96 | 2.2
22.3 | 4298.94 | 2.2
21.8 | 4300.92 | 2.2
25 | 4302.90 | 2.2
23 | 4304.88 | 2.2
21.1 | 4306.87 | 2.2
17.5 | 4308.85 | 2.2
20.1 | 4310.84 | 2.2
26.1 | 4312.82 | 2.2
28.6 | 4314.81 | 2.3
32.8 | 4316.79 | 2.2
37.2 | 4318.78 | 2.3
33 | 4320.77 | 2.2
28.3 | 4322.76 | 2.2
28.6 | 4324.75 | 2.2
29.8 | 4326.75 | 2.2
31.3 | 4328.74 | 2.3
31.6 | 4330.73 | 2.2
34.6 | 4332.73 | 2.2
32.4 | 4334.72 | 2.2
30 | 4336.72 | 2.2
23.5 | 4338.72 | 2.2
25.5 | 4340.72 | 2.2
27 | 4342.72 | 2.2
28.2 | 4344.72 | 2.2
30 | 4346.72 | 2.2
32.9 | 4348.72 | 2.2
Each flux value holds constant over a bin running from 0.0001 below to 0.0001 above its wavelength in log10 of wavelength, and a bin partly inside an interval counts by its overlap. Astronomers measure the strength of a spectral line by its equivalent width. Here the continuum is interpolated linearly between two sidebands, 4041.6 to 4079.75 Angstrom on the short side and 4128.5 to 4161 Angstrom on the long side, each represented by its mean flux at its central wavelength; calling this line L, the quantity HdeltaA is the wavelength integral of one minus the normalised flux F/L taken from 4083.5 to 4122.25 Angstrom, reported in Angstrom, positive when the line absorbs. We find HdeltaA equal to -1.4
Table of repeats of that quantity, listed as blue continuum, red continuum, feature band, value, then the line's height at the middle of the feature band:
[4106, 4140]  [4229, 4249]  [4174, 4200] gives 2.12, 27.2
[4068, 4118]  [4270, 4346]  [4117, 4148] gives 1.51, 26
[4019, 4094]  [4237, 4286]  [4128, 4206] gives 7.33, 27.4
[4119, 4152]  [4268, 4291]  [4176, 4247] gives -1.78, 26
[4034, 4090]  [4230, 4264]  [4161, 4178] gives 1.35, 27.4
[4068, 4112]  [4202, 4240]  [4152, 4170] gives 0.54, 26.3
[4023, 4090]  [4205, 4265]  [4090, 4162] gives 4.98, 26.9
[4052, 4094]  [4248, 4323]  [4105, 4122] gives -0.08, 26.1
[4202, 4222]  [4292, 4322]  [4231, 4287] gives -2.98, 26.9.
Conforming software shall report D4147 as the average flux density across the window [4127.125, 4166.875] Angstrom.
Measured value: 24.8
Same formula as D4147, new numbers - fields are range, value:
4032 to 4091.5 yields 25.9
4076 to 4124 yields 25.7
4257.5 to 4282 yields 27.6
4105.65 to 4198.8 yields 25.1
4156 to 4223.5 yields 26.1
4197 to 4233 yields 26.7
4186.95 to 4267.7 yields 27.8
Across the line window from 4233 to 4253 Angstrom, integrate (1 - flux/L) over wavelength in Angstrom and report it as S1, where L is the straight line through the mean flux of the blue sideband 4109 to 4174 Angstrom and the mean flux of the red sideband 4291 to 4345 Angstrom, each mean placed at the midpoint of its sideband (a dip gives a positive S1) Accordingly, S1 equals -1.9 Angstrom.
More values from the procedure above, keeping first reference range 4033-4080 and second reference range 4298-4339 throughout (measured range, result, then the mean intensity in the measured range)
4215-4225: -0.2 Angstrom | 27.6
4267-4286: 0.1 Angstrom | 27.1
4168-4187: 2.4 Angstrom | 23.3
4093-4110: 0.7 Angstrom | 25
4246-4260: -1.2 Angstrom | 29.5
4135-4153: 1.4 Angstrom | 24.3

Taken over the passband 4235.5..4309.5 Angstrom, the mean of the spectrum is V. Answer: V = 27.1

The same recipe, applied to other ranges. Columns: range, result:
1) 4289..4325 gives 25.9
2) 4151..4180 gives 24.7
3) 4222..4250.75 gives 27.3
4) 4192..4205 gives 26.9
